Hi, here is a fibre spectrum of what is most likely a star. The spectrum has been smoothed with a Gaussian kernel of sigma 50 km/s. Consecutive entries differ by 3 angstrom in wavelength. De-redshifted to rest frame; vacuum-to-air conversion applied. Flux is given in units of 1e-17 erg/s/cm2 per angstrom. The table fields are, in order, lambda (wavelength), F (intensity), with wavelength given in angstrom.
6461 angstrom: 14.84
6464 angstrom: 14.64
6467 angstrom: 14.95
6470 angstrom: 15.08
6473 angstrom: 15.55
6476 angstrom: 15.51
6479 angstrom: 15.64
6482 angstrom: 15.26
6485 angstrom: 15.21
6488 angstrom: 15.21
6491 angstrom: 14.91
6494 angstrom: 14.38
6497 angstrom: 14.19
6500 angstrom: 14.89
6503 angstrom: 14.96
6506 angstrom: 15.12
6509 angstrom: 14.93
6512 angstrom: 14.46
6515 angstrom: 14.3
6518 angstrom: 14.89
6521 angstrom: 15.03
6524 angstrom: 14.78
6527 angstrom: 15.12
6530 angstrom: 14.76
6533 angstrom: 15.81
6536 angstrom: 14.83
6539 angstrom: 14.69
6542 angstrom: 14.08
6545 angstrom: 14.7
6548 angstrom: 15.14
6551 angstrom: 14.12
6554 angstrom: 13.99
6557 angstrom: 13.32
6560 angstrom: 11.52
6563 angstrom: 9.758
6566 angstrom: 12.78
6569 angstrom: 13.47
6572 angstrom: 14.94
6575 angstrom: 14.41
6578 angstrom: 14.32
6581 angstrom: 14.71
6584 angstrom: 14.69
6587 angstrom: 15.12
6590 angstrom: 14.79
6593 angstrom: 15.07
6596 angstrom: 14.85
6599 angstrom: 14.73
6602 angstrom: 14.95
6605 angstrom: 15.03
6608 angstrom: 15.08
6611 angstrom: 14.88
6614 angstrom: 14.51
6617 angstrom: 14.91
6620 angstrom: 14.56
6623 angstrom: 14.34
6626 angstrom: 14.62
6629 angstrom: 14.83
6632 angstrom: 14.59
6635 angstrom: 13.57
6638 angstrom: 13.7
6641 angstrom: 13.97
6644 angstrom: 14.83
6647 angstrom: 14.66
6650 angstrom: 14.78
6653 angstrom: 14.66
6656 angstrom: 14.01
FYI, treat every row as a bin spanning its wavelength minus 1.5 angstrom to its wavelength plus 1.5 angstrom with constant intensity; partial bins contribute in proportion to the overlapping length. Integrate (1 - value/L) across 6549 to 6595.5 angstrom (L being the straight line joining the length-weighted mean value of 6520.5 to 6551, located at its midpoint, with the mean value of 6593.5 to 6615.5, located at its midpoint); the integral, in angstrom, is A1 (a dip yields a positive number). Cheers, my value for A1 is 3.2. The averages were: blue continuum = 14.9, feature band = 13.8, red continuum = 14.9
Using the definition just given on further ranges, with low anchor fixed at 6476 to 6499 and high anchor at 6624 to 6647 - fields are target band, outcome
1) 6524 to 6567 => 2.3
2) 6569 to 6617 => -0.8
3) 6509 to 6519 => 0.2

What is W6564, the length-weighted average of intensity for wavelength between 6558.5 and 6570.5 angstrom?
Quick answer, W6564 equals 11.9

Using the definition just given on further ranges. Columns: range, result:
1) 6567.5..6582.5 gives 14.4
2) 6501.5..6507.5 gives 15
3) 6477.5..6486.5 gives 15.4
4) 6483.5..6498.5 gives 14.8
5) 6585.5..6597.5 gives 15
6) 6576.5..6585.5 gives 14.6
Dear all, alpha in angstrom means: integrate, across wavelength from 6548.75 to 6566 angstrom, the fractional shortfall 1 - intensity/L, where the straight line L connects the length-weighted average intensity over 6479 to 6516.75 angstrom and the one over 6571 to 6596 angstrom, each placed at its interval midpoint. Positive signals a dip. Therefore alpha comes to 2.5 angstrom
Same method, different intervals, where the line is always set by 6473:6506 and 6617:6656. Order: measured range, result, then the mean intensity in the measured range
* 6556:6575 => 2.5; 12.8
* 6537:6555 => 0.4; 14.5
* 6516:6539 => -0.2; 15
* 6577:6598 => -0.2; 14.8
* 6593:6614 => -0.5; 14.9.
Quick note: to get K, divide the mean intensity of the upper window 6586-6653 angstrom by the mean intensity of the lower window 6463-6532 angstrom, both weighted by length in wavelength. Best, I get 0.98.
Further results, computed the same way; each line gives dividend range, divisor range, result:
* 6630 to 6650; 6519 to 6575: 1.02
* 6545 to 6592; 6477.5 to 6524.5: 0.93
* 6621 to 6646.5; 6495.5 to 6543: 0.97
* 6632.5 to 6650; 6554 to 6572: 1.13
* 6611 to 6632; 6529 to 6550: 0.99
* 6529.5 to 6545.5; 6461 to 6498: 0.99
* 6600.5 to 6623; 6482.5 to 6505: 1.00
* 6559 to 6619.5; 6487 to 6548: 0.96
